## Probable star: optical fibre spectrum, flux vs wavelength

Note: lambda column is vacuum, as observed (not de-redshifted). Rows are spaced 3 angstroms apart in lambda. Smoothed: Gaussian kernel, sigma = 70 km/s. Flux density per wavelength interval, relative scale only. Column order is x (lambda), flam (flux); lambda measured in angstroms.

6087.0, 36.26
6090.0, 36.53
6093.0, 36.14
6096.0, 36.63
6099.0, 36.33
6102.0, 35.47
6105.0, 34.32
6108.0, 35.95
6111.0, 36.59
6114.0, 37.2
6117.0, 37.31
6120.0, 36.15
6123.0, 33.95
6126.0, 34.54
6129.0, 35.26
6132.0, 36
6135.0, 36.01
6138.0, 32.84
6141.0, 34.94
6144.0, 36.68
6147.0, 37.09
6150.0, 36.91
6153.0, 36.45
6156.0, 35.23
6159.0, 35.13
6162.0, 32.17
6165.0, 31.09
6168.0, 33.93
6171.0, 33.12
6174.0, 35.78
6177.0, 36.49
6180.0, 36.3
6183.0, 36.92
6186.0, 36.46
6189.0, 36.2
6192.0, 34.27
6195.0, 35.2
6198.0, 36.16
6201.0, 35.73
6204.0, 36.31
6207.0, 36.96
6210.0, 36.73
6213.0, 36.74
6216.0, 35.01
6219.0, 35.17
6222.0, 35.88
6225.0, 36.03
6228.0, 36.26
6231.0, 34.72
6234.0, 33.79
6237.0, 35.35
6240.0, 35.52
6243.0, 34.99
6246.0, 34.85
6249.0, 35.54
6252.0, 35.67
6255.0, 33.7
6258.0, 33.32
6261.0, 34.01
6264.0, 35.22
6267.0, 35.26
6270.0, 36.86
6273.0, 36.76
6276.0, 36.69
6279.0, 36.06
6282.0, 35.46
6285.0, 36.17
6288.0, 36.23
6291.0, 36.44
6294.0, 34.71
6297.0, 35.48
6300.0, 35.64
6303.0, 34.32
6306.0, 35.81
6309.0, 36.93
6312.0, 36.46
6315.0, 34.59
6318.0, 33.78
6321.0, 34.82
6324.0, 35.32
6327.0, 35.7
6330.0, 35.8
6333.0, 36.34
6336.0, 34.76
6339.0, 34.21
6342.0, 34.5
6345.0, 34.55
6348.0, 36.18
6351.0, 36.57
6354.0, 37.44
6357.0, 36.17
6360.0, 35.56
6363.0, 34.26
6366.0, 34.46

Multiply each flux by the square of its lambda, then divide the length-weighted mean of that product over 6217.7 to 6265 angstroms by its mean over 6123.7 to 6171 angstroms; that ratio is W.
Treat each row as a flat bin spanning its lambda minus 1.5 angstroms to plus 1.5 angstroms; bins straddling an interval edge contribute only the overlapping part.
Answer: 1.03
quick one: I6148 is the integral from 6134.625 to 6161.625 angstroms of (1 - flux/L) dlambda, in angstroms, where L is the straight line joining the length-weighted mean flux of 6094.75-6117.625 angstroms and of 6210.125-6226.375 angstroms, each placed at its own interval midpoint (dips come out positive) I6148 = 0.4 angstroms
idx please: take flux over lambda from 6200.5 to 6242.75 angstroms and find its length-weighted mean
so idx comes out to 35.7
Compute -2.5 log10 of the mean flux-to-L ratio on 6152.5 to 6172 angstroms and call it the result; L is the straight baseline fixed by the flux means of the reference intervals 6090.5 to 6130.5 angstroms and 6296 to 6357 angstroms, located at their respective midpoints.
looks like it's 0.06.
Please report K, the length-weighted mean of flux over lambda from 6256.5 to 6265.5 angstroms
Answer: 34.2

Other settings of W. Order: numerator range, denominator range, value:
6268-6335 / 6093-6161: 1.06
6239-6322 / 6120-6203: 1.04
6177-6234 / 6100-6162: 1.03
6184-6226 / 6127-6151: 1.03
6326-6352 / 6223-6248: 1.04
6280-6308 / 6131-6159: 1.04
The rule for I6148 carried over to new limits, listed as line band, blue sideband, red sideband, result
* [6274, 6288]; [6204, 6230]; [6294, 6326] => -0.2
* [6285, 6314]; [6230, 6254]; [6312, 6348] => -0.6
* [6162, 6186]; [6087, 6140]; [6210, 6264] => 0.5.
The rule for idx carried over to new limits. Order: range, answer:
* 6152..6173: 33.9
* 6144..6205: 35.4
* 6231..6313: 35.4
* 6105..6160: 35.8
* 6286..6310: 35.7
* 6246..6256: 35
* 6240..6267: 34.7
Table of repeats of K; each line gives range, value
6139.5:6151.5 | 36.4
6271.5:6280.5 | 36.5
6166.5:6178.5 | 34.8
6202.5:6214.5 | 36.7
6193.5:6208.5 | 36.1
